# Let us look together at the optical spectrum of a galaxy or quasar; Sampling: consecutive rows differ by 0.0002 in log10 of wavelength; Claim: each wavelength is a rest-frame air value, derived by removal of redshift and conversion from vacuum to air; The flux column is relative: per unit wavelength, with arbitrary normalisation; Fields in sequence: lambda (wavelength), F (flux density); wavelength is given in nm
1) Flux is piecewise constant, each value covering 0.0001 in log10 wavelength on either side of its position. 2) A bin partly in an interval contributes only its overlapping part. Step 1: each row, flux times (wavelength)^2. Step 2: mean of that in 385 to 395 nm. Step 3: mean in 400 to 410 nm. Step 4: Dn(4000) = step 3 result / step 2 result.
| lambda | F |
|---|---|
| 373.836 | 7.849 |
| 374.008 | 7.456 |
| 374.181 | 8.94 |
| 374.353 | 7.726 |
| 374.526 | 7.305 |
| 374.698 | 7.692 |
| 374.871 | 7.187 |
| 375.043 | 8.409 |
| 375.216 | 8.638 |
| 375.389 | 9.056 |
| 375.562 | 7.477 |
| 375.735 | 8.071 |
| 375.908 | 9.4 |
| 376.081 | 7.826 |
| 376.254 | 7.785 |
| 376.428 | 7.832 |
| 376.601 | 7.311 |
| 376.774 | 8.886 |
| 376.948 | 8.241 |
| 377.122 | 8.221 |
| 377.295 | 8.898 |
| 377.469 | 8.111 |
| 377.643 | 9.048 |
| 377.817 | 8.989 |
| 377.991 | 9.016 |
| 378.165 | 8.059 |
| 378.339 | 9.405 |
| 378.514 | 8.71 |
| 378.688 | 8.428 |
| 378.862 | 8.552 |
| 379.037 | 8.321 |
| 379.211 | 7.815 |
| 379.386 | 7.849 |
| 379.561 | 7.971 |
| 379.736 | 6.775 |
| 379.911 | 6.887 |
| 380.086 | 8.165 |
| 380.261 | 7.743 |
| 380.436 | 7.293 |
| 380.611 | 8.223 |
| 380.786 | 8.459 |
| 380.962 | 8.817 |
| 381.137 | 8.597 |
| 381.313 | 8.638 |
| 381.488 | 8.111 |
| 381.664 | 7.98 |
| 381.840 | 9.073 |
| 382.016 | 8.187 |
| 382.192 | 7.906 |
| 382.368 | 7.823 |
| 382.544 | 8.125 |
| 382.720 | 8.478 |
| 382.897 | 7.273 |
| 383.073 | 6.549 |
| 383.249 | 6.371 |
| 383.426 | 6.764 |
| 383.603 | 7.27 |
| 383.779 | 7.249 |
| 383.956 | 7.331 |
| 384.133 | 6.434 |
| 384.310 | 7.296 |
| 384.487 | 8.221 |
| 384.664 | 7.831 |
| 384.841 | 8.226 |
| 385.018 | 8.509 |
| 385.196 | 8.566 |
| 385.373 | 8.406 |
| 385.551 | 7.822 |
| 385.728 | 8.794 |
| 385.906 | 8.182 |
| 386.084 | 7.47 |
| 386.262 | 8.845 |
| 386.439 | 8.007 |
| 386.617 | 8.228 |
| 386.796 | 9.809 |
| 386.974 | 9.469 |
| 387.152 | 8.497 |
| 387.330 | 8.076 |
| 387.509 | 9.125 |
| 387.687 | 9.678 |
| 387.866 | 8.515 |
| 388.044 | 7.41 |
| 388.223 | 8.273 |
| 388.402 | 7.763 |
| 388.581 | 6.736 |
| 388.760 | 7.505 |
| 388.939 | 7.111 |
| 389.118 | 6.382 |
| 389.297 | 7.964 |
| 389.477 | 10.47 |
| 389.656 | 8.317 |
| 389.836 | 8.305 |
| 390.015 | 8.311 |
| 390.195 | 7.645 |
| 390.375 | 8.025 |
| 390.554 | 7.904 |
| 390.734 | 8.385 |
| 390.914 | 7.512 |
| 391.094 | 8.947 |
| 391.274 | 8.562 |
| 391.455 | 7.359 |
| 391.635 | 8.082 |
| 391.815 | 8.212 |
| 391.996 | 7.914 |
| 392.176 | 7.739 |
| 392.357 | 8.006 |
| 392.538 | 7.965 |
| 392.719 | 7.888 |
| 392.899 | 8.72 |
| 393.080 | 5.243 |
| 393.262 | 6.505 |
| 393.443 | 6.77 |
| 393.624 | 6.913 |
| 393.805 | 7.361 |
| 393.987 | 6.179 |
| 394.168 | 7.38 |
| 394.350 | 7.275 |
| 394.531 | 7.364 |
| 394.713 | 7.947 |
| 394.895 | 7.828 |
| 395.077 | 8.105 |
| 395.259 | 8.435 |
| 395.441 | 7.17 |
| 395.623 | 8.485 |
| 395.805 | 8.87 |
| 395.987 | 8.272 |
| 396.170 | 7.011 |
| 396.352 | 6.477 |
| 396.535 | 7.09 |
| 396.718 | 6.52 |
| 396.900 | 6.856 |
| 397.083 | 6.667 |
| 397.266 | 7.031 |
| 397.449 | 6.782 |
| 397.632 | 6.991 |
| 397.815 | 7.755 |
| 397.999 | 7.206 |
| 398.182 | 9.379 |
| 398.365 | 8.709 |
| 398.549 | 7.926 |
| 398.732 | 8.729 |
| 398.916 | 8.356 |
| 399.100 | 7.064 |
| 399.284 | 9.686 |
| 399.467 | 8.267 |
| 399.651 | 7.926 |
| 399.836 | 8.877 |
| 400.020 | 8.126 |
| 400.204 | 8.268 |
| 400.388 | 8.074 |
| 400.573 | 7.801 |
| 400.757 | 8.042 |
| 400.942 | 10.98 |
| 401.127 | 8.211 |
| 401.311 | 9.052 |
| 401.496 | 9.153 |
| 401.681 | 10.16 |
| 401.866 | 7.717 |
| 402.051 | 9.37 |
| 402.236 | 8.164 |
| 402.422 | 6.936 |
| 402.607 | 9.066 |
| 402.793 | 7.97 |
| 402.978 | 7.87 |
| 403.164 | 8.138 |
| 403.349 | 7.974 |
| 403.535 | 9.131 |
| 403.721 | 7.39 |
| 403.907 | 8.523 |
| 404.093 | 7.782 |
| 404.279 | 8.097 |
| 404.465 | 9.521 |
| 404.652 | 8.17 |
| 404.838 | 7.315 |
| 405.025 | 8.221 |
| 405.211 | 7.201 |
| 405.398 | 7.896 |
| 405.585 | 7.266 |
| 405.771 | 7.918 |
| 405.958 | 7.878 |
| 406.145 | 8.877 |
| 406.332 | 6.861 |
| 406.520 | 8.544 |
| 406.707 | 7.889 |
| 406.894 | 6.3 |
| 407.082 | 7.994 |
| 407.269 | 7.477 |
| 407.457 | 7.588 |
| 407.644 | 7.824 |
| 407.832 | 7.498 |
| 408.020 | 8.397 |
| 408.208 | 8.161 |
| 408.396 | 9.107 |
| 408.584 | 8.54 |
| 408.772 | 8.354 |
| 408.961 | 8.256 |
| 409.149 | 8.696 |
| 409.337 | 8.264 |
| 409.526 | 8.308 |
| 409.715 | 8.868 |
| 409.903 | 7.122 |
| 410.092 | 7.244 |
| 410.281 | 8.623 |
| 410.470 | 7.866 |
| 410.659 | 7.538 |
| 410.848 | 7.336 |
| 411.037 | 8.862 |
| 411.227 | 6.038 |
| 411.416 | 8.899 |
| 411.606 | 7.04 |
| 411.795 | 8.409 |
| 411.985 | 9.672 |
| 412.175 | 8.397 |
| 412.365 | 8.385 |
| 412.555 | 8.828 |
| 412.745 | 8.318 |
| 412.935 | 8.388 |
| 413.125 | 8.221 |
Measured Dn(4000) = 1.11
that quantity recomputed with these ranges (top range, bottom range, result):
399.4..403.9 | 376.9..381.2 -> 1.15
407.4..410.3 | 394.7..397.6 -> 1.17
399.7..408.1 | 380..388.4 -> 1.11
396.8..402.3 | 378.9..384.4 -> 1.17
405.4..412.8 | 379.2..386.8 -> 1.16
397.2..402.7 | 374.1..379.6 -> 1.13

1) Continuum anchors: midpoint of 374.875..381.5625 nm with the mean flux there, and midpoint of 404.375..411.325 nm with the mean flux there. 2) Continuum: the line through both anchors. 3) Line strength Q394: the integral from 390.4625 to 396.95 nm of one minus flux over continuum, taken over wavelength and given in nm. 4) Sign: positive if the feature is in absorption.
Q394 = 0.40 nm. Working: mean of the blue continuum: 8.25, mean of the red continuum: 7.94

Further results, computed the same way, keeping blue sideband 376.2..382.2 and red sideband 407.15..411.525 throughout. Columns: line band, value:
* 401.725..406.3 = -0.02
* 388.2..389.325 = 0.12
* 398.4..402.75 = -0.23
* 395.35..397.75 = 0.26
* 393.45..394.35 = 0.13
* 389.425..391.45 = -0.04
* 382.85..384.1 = 0.19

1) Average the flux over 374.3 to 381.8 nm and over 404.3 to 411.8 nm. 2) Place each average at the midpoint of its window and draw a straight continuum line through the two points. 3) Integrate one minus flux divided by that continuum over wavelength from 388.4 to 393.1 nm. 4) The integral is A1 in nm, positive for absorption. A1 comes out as 0.09 nm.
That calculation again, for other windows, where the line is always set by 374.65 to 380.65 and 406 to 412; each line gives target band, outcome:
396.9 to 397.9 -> 0.13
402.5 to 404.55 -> -0.07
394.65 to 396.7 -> 0.08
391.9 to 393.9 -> 0.18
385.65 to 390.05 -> -0.09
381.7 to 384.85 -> 0.22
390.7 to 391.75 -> 0.00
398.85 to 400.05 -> -0.04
